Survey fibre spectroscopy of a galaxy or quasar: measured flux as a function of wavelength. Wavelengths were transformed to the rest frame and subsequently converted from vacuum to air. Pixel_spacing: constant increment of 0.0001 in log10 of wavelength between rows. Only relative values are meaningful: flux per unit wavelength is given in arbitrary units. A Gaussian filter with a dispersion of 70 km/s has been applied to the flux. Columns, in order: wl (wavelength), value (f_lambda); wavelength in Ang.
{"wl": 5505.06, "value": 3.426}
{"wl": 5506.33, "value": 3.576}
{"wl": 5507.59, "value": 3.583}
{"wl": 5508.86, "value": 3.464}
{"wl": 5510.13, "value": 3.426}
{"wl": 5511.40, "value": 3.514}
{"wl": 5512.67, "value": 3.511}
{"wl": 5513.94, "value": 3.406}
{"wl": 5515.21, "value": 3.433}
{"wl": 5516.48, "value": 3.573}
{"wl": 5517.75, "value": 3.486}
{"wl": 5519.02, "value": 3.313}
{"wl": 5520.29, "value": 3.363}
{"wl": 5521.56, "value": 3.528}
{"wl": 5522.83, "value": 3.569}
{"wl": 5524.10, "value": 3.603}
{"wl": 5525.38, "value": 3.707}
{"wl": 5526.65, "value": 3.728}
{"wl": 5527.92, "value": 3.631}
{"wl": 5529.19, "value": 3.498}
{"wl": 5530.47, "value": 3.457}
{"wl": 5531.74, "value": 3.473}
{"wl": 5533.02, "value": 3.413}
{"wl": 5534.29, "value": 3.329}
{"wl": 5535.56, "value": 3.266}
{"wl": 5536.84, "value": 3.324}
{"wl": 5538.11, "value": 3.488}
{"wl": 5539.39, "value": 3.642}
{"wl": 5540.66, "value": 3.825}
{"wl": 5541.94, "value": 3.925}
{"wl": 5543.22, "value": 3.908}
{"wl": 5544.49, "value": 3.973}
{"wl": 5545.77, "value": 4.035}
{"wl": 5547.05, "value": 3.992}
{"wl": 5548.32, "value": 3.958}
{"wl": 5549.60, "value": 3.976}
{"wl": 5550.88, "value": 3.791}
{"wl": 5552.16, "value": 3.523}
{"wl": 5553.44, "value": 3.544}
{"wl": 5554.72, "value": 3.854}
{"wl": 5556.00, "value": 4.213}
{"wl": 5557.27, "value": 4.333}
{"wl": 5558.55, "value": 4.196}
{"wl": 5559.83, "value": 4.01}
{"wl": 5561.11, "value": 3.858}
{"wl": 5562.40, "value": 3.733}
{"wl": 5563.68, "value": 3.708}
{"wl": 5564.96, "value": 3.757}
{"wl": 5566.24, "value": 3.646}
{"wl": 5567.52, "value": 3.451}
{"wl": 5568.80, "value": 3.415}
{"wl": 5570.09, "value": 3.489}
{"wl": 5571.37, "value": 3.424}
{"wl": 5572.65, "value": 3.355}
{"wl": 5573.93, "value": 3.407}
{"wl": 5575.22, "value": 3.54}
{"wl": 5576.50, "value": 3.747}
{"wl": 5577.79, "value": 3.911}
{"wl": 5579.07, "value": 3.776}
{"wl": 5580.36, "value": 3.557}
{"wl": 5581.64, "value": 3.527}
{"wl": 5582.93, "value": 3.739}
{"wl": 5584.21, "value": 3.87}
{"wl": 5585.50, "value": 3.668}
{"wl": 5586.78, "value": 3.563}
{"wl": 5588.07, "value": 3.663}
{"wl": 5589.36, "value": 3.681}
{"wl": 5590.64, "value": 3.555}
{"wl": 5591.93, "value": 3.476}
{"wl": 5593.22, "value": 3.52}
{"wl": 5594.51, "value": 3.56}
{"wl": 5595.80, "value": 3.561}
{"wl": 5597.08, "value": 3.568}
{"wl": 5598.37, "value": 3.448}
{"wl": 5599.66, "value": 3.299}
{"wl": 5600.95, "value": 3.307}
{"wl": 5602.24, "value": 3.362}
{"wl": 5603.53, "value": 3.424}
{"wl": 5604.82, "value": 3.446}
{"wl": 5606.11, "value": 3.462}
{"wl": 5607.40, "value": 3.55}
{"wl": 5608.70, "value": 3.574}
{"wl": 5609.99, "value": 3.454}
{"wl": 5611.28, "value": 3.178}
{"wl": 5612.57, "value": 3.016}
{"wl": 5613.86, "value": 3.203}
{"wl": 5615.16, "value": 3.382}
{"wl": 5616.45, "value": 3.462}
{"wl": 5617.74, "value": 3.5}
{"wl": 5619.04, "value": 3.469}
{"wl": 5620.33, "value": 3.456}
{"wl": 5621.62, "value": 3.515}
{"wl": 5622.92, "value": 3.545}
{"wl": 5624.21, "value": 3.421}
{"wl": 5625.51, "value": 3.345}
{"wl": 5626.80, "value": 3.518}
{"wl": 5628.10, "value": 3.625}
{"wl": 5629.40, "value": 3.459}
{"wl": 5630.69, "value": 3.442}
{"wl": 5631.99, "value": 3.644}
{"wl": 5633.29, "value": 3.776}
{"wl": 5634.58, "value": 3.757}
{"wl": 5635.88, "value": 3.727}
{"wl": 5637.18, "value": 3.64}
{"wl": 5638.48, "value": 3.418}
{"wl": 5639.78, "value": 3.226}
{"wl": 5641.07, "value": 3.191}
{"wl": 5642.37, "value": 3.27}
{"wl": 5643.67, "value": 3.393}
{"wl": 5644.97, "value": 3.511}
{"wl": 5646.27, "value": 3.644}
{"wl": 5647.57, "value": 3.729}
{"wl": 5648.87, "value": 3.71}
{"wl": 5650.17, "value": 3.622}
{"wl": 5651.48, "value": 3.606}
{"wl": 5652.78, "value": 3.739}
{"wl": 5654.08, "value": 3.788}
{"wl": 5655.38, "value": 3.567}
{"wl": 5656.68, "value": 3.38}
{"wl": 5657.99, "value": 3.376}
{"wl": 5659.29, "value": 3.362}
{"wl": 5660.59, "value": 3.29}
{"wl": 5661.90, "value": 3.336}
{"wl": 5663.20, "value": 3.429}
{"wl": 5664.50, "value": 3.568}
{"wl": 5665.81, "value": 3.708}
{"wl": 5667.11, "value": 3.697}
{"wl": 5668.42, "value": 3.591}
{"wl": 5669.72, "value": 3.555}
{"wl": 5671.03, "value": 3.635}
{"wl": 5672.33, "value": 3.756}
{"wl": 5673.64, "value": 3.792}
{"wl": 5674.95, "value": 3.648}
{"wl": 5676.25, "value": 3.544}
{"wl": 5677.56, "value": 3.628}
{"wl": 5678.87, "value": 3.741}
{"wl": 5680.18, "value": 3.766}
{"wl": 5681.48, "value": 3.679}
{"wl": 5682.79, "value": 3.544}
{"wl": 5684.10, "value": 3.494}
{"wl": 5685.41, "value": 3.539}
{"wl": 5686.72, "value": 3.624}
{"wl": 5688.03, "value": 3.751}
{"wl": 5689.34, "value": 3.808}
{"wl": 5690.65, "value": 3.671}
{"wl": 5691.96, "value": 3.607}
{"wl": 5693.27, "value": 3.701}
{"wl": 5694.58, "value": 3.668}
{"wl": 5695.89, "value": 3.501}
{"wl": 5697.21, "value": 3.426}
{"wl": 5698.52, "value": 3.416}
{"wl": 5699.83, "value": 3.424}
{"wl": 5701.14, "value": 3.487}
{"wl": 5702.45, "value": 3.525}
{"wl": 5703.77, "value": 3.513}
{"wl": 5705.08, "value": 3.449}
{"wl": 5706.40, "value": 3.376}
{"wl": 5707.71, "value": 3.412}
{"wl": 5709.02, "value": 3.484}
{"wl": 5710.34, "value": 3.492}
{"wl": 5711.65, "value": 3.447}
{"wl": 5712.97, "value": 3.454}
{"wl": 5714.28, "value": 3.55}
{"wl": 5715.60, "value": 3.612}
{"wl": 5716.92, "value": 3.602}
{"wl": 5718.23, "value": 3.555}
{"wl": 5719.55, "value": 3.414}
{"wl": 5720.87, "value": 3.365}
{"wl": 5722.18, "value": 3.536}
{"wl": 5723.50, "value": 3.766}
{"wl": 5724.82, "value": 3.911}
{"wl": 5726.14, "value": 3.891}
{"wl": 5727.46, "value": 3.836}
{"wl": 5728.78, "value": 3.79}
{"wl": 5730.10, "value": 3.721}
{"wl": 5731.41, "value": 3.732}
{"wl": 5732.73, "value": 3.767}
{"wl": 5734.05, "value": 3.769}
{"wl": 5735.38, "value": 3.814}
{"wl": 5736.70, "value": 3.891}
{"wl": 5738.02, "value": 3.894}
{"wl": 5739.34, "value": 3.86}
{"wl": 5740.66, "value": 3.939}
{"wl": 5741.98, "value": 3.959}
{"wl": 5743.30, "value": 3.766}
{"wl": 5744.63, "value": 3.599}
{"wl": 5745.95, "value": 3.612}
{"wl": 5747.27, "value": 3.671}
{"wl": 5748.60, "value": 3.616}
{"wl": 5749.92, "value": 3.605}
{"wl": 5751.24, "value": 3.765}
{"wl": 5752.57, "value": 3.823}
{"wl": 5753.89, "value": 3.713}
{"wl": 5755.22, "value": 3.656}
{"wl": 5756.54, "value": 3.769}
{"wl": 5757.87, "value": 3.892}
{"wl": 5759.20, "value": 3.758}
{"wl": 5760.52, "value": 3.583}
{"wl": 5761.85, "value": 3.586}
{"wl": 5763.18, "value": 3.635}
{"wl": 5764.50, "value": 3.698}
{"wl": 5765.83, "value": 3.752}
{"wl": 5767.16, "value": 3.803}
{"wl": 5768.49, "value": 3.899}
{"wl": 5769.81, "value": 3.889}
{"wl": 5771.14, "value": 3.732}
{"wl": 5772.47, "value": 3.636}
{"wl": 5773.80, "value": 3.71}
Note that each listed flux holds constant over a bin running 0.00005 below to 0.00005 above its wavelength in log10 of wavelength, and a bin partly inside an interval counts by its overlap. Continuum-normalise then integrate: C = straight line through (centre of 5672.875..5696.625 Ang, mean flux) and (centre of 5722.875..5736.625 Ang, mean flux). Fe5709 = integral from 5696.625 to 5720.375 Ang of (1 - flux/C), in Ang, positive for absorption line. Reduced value 1.6 Ang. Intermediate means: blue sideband 3.65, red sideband 3.8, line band 3.48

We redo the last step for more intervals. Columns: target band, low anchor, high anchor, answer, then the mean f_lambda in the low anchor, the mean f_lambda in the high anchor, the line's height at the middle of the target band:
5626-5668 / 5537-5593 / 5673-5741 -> 1.6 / 3.73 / 3.63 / 3.67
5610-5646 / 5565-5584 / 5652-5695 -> 1.5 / 3.58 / 3.61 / 3.6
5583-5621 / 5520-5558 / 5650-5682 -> 1.8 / 3.7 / 3.59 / 3.65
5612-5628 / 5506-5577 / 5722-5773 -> 1.2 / 3.64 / 3.76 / 3.69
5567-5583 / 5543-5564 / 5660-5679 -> 1.2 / 3.92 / 3.59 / 3.86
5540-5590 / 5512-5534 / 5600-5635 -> -3.9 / 3.51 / 3.45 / 3.48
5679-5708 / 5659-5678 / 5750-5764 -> 0.4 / 3.57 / 3.71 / 3.61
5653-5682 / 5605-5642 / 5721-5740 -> 0.1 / 3.46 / 3.79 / 3.6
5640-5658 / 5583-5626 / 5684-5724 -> -0.2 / 3.47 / 3.54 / 3.5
